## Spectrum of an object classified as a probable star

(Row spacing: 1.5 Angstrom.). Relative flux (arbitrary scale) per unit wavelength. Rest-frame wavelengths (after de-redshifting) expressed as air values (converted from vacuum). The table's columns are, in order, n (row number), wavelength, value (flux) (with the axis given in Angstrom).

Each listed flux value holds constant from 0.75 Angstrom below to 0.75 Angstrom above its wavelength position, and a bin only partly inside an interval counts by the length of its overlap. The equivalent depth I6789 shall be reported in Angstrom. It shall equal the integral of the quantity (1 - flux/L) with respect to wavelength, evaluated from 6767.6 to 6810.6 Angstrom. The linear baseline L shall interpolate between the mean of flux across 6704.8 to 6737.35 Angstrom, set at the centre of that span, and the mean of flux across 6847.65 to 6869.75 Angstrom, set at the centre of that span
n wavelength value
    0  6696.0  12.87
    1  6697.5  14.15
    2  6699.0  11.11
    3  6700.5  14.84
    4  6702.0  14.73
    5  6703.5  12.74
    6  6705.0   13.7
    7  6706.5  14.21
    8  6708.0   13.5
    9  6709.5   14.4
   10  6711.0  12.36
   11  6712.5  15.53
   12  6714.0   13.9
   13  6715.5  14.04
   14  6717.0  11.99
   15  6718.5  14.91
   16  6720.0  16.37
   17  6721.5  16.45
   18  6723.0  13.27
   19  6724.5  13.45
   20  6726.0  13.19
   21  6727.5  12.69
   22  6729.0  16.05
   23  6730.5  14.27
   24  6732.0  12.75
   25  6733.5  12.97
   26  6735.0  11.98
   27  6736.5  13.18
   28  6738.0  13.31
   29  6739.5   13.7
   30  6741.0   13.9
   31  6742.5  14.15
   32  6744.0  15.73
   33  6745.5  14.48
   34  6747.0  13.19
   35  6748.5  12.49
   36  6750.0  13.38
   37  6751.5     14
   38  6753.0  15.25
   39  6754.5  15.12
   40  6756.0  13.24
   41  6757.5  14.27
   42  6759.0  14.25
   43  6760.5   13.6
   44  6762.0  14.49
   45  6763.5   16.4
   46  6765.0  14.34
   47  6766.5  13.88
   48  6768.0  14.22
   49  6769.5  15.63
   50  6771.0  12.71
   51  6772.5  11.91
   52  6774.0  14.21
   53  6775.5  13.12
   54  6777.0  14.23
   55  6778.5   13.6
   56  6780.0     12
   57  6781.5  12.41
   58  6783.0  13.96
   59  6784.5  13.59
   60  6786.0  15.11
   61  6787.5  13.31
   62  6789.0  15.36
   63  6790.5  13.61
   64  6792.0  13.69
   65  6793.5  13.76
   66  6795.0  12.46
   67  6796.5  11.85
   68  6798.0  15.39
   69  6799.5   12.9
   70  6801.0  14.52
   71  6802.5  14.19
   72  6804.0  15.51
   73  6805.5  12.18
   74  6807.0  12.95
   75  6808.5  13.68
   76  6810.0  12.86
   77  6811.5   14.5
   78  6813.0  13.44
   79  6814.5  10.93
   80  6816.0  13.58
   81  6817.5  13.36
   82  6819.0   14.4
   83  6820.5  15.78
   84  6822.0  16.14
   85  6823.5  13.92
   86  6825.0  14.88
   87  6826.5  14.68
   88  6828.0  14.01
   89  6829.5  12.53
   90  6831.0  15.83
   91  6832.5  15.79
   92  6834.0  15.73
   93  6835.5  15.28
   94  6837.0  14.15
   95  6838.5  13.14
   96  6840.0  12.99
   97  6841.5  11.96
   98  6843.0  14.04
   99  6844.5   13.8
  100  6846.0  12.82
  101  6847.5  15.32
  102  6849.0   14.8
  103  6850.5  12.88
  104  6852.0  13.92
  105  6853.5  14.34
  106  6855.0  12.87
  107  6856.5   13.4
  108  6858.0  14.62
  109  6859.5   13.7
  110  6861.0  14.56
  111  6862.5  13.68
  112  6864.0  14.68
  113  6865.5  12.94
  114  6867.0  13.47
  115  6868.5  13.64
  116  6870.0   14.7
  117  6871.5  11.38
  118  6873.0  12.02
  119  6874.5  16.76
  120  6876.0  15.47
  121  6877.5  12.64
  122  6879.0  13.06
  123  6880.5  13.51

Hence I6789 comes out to 0.8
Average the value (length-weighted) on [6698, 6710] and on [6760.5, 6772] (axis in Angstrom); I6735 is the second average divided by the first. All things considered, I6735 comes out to 1.1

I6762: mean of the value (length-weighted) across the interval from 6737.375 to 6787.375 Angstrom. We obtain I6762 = 13.9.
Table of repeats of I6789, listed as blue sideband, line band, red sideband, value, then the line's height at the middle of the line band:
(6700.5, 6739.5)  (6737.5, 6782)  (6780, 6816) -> -0.7 Angstrom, 13.7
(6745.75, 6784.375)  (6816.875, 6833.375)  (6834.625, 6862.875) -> -1.0 Angstrom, 13.8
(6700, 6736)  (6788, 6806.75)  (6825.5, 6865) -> 0.3 Angstrom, 14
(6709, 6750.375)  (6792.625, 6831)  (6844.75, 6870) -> 0.2 Angstrom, 13.9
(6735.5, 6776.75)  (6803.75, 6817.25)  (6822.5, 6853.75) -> 0.8 Angstrom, 14.1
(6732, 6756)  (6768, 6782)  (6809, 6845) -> 0.5 Angstrom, 13.9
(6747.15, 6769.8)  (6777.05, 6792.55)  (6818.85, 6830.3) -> 0.7 Angstrom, 14.4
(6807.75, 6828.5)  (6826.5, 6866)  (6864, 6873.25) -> -1.3 Angstrom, 13.6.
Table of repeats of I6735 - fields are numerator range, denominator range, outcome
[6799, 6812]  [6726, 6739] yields 1.02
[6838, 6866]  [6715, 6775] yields 0.98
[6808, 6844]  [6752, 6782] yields 1.01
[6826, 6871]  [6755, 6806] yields 1.01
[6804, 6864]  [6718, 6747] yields 1.00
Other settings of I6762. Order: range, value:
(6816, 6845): 14.3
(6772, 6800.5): 13.5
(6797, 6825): 13.9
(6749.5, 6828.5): 13.9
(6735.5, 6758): 13.9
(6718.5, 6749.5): 13.9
